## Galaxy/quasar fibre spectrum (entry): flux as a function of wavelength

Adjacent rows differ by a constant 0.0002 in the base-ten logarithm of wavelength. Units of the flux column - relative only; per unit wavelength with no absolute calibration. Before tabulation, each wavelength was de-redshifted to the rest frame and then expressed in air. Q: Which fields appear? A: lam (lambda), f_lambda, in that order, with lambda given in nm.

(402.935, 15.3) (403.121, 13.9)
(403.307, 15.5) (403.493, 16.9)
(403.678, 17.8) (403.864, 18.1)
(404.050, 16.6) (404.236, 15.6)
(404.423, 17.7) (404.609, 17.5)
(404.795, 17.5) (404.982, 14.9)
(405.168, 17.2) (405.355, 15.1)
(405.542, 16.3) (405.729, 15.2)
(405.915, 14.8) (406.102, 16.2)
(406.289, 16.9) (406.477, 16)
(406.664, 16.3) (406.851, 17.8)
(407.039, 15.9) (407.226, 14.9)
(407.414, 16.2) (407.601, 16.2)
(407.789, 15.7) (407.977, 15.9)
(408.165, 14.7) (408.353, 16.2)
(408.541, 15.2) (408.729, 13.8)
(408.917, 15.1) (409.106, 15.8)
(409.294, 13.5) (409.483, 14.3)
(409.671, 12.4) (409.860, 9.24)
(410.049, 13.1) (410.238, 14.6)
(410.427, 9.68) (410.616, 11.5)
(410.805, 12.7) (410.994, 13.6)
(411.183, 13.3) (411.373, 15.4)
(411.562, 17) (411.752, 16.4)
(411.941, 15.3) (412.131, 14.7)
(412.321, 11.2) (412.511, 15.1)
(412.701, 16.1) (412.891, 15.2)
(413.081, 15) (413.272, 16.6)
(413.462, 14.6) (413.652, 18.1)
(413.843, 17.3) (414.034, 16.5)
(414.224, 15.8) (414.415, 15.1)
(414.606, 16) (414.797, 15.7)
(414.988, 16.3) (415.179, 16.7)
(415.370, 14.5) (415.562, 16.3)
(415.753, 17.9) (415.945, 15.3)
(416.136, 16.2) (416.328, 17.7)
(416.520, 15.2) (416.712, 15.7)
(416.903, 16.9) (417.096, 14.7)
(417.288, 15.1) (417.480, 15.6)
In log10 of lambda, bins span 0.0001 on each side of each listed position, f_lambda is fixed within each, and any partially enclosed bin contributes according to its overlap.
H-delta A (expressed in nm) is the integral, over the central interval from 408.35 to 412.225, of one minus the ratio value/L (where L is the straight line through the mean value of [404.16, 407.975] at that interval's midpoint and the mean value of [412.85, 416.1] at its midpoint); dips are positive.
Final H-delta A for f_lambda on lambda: 0.54 nm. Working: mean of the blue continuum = 16.2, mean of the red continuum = 16.1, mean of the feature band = 13.9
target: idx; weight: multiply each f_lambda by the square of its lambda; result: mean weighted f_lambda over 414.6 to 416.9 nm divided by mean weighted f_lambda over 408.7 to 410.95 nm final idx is 1.3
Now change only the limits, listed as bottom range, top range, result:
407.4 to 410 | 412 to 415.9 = 1.11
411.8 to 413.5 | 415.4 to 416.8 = 1.11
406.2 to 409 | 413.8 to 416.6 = 1.06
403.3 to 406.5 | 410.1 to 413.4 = 0.90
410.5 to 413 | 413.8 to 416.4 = 1.14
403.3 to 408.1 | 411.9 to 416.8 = 1.01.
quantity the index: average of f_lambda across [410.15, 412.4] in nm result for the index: 13.8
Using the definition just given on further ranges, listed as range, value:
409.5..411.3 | 12.4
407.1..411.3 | 14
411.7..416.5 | 15.8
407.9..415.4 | 14.7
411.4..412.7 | 15.1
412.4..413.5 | 15.4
